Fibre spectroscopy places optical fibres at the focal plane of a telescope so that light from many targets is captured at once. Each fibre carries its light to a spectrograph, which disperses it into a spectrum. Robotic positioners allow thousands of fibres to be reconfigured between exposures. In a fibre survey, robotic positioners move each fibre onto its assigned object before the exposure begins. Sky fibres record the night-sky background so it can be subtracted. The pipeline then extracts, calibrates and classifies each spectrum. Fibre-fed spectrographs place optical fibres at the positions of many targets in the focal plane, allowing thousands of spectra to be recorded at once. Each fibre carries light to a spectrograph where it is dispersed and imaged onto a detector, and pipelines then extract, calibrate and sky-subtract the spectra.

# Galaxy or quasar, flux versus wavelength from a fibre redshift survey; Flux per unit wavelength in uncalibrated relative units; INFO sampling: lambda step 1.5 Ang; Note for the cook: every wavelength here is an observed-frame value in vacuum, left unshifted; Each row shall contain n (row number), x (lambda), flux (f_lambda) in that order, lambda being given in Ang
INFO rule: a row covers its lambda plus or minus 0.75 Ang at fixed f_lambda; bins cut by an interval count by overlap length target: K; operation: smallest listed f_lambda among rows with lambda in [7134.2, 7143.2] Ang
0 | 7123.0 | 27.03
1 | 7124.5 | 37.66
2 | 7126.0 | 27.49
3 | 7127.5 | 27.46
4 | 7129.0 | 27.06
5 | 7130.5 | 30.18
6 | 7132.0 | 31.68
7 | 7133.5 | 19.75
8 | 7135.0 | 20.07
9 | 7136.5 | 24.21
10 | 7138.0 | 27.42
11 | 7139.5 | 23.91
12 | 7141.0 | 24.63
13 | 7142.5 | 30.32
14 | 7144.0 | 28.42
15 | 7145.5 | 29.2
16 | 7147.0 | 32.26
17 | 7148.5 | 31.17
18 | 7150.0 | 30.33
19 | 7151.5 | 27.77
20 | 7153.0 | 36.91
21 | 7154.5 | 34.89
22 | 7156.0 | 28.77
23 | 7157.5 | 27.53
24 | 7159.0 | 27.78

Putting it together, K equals 20.07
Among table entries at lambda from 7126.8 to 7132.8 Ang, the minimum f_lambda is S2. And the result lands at 27.06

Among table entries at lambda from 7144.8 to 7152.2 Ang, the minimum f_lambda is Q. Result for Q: 27.77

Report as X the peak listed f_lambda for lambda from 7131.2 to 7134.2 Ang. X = 31.68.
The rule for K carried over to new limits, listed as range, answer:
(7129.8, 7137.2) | 19.75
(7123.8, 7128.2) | 27.46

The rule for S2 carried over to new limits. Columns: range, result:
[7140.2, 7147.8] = 24.63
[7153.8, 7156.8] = 28.77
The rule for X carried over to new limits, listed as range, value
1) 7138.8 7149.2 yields 32.26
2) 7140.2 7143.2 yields 30.32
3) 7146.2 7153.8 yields 36.91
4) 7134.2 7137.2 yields 24.21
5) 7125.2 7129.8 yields 27.49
